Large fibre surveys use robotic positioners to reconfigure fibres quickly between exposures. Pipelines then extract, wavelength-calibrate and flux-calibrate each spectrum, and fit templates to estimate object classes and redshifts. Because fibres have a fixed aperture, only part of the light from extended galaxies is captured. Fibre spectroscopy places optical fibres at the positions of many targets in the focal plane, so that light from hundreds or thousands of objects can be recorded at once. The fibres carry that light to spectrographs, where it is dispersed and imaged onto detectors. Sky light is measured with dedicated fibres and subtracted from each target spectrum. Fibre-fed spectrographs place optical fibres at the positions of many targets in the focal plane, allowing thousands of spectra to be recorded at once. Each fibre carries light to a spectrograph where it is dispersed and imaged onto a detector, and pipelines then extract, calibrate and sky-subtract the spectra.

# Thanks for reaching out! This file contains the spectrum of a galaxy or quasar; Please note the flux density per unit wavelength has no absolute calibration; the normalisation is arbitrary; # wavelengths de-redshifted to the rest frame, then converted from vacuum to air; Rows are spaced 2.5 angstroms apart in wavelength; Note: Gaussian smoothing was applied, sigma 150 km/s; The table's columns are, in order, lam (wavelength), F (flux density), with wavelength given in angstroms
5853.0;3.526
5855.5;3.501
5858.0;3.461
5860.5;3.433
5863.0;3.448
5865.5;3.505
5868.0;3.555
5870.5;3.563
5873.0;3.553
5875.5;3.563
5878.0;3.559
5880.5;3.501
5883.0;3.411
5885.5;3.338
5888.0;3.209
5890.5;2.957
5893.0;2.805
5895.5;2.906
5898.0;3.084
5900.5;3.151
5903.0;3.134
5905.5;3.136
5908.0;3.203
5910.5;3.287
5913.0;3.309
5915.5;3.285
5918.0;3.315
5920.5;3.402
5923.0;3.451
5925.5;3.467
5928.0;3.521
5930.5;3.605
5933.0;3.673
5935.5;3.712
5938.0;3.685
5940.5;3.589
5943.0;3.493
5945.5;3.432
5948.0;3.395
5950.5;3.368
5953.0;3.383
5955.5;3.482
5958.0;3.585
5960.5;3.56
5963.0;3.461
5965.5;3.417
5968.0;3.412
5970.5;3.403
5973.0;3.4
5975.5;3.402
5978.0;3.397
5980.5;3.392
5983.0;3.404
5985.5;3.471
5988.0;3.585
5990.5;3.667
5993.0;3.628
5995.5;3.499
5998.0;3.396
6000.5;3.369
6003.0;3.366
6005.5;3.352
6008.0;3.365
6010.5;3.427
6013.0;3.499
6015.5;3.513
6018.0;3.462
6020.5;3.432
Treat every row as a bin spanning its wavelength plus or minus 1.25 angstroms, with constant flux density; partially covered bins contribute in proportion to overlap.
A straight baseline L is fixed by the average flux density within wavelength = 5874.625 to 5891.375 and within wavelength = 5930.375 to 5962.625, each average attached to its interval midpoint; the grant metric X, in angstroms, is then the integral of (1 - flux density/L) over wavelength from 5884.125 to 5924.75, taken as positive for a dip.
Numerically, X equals 2.8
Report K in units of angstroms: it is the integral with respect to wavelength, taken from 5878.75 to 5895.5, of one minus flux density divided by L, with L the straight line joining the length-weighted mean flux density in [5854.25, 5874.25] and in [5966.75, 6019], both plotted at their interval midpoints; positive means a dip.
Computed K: 1.4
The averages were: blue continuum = 3.5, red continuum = 3.45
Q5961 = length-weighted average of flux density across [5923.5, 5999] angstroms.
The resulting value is 3.5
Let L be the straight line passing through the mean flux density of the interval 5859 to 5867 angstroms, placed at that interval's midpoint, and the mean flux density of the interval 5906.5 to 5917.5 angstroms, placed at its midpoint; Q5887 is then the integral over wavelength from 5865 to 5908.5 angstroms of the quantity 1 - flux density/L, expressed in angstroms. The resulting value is 1.2 angstroms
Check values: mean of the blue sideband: 3.46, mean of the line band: 3.28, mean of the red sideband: 3.27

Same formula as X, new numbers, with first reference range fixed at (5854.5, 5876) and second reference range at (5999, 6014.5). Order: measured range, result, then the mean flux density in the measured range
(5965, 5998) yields -0.47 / 3.47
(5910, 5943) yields -0.28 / 3.49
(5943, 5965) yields -0.13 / 3.46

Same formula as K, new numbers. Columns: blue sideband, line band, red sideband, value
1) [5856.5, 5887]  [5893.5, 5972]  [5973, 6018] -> 1.8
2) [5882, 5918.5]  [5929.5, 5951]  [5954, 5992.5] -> -1.4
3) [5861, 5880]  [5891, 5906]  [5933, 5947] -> 2.2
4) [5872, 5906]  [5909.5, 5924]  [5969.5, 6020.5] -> -0.2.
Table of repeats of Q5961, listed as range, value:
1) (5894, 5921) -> 3.19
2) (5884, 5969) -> 3.36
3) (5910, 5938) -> 3.47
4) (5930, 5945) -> 3.62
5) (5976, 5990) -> 3.46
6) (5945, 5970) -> 3.45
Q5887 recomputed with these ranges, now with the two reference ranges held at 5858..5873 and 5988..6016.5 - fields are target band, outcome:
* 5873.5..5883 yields -0.1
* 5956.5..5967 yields -0.1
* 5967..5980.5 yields 0.3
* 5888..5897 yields 1.4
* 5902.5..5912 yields 0.8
